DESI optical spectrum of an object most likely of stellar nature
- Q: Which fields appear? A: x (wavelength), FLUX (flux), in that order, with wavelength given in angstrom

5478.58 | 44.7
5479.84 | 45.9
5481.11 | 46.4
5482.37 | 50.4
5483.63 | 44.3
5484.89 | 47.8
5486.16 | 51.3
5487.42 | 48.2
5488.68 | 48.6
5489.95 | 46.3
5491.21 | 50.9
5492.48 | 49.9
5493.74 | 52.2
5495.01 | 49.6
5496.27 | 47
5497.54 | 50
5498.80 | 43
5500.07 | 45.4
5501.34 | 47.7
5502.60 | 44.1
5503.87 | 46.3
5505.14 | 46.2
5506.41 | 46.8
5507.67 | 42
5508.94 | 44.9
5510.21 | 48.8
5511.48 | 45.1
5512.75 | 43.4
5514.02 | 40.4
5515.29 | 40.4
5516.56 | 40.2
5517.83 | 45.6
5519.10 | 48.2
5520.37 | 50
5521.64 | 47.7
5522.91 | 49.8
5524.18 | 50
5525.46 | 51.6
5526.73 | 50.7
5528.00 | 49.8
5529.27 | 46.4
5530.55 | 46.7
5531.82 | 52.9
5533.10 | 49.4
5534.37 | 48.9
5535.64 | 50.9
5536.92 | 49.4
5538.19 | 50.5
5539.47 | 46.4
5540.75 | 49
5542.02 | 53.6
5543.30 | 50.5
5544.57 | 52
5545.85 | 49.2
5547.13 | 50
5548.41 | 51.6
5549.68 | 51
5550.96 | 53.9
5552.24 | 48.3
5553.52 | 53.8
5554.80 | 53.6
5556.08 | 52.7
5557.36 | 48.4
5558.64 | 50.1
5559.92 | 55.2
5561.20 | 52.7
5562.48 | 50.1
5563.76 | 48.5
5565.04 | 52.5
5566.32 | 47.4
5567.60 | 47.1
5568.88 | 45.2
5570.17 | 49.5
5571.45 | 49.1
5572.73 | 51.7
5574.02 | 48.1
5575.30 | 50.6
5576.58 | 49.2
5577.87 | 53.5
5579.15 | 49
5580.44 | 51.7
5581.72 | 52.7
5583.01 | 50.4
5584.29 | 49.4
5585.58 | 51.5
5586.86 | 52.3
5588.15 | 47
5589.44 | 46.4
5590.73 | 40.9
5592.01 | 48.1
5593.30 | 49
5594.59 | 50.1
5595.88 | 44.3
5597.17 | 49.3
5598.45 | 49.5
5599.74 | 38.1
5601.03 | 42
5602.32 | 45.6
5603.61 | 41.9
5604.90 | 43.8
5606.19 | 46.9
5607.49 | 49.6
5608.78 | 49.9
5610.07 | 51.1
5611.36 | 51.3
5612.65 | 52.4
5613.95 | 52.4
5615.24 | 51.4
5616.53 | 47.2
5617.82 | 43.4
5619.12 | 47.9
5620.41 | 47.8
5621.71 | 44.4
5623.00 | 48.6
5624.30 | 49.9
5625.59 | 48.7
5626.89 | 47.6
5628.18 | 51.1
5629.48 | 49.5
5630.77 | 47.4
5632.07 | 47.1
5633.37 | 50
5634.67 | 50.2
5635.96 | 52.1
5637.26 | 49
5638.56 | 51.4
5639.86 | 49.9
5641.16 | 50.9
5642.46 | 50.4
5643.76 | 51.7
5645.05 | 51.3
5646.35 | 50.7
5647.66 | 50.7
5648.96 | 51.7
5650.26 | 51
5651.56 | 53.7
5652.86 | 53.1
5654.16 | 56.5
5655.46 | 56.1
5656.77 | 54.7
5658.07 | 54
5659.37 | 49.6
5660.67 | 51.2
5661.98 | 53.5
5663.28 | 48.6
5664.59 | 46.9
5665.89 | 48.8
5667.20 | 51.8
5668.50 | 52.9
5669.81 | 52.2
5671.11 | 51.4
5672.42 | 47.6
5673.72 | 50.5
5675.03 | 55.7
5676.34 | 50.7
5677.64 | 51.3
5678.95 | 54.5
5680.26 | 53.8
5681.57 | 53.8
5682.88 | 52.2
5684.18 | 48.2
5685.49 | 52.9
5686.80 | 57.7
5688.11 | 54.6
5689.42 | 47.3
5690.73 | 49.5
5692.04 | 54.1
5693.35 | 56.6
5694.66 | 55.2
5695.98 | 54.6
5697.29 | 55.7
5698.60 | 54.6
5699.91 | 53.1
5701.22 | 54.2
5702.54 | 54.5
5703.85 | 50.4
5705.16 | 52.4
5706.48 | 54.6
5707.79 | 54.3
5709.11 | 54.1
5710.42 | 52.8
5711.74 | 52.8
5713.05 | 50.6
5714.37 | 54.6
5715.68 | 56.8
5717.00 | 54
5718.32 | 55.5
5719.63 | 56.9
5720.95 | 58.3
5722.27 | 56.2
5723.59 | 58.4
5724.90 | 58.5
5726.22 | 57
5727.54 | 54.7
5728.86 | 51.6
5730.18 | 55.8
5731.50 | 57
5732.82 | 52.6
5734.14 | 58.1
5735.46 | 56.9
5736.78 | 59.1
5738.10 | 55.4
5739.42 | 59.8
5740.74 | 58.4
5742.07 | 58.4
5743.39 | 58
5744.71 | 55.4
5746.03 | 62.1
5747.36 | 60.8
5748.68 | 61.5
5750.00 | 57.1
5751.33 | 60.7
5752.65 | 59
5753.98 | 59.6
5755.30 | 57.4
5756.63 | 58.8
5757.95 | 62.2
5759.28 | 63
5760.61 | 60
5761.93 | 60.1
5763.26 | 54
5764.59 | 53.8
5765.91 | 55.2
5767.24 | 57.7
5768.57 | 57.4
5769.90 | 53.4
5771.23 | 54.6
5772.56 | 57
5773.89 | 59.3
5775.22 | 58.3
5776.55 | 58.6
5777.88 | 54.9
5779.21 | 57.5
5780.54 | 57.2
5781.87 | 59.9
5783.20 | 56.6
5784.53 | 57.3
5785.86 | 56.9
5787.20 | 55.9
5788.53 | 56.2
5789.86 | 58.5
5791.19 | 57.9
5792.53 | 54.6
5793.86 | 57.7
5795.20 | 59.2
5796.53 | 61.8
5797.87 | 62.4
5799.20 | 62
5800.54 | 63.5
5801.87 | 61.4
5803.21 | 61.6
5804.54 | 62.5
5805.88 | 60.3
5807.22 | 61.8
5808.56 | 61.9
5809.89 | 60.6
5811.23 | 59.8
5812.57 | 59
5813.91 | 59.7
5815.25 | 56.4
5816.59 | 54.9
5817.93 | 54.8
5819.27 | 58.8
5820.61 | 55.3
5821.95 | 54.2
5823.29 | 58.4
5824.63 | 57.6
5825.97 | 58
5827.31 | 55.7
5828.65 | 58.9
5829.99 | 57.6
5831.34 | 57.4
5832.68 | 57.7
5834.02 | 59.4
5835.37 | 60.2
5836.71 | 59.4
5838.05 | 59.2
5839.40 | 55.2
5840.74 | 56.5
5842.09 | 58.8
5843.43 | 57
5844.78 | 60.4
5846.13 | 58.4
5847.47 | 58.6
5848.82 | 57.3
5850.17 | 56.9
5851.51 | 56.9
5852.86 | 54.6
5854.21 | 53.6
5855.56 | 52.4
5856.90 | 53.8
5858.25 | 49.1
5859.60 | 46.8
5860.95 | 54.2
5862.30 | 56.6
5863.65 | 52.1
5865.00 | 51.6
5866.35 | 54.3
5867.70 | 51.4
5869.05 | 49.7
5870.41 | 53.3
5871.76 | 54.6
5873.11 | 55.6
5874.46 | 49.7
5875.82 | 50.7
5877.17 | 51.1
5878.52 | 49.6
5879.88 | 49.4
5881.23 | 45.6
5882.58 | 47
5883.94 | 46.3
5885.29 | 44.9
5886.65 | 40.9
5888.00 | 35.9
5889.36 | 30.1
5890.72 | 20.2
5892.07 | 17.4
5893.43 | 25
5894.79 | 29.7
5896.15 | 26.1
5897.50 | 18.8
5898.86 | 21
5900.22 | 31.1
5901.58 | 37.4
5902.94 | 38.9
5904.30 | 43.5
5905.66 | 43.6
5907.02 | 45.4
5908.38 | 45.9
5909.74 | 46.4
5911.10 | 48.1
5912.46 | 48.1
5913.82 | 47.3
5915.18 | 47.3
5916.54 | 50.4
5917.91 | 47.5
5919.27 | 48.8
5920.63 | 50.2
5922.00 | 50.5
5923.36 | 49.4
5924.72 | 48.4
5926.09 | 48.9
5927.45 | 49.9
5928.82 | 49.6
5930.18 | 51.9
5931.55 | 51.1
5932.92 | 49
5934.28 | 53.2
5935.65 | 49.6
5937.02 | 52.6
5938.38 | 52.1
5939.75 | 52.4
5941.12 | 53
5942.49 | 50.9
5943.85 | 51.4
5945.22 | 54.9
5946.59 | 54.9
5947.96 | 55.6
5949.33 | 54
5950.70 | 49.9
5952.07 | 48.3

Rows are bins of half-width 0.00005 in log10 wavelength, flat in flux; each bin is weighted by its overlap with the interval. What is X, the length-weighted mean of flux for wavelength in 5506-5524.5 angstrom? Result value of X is 45.5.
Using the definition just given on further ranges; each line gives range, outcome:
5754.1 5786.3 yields 57.6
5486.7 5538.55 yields 47.5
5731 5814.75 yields 58.6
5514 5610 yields 48.9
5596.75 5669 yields 49.6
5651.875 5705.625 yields 52.6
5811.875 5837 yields 57.5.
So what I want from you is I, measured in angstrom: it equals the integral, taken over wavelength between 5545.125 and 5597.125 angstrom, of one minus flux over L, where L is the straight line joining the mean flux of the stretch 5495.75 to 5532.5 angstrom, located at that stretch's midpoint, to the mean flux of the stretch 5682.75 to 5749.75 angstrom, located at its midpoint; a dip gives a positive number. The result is -0.9 angstrom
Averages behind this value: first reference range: 46.6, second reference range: 55.3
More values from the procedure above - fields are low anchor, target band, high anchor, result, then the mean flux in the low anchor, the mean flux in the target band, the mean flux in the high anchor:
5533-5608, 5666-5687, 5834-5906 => -1.6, 49.2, 52.1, 47.1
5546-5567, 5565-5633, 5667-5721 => 4.6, 51.2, 48.3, 53.3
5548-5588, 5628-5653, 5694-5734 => 1.0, 50.6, 50.6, 54.8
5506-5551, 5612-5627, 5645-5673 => 0.6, 48.2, 48.5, 51.7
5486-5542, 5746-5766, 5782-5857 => -1.1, 47.6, 59.1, 58.1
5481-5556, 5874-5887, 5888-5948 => -1.0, 48.3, 47.6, 43.8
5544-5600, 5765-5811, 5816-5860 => -2.7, 49.7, 58.6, 56.5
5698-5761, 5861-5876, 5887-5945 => -2.0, 56.6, 52.8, 43.2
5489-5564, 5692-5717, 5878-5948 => -4.0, 48.6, 54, 44.1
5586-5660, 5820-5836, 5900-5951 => -2.8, 49.2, 57.5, 48.9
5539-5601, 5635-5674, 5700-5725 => 0.8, 49.6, 51.5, 54.6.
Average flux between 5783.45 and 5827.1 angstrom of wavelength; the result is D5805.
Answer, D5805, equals 58.7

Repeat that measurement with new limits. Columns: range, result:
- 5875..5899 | 36.5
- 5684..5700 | 53.5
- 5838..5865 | 55.2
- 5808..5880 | 55.7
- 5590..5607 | 45.4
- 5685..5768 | 56.2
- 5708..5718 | 53.7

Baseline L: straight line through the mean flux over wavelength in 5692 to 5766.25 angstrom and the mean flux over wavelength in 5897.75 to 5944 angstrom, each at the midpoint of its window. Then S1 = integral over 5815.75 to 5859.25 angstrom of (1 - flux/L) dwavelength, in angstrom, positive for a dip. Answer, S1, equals -4.80 angstrom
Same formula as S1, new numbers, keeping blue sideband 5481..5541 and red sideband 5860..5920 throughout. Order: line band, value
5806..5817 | -3.81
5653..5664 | -1.71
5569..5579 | -0.66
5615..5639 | -1.24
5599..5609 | 0.41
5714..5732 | -4.38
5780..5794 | -4.01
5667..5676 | -1.18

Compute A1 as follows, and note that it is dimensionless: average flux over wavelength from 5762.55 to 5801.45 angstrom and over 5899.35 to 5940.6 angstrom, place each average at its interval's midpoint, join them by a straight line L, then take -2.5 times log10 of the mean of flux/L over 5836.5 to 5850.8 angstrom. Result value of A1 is -0.09 mag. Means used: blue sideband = 57.6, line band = 57.9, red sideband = 47.5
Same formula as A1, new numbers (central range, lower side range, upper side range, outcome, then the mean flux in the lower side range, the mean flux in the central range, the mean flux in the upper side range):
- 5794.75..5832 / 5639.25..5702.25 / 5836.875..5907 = -0.22 mag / 52.3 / 59.1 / 46.6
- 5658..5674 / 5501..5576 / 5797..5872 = 0.04 mag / 48.8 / 50.6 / 57.1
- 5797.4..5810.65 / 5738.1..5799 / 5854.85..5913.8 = -0.15 mag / 58.1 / 61.8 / 43.4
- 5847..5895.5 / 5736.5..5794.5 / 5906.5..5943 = 0.11 mag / 57.9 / 47.3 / 49.6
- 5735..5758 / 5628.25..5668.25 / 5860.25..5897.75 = -0.22 mag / 51.1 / 58.9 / 43.5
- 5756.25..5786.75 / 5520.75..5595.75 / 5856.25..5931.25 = -0.23 mag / 49.9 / 57.5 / 44.6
